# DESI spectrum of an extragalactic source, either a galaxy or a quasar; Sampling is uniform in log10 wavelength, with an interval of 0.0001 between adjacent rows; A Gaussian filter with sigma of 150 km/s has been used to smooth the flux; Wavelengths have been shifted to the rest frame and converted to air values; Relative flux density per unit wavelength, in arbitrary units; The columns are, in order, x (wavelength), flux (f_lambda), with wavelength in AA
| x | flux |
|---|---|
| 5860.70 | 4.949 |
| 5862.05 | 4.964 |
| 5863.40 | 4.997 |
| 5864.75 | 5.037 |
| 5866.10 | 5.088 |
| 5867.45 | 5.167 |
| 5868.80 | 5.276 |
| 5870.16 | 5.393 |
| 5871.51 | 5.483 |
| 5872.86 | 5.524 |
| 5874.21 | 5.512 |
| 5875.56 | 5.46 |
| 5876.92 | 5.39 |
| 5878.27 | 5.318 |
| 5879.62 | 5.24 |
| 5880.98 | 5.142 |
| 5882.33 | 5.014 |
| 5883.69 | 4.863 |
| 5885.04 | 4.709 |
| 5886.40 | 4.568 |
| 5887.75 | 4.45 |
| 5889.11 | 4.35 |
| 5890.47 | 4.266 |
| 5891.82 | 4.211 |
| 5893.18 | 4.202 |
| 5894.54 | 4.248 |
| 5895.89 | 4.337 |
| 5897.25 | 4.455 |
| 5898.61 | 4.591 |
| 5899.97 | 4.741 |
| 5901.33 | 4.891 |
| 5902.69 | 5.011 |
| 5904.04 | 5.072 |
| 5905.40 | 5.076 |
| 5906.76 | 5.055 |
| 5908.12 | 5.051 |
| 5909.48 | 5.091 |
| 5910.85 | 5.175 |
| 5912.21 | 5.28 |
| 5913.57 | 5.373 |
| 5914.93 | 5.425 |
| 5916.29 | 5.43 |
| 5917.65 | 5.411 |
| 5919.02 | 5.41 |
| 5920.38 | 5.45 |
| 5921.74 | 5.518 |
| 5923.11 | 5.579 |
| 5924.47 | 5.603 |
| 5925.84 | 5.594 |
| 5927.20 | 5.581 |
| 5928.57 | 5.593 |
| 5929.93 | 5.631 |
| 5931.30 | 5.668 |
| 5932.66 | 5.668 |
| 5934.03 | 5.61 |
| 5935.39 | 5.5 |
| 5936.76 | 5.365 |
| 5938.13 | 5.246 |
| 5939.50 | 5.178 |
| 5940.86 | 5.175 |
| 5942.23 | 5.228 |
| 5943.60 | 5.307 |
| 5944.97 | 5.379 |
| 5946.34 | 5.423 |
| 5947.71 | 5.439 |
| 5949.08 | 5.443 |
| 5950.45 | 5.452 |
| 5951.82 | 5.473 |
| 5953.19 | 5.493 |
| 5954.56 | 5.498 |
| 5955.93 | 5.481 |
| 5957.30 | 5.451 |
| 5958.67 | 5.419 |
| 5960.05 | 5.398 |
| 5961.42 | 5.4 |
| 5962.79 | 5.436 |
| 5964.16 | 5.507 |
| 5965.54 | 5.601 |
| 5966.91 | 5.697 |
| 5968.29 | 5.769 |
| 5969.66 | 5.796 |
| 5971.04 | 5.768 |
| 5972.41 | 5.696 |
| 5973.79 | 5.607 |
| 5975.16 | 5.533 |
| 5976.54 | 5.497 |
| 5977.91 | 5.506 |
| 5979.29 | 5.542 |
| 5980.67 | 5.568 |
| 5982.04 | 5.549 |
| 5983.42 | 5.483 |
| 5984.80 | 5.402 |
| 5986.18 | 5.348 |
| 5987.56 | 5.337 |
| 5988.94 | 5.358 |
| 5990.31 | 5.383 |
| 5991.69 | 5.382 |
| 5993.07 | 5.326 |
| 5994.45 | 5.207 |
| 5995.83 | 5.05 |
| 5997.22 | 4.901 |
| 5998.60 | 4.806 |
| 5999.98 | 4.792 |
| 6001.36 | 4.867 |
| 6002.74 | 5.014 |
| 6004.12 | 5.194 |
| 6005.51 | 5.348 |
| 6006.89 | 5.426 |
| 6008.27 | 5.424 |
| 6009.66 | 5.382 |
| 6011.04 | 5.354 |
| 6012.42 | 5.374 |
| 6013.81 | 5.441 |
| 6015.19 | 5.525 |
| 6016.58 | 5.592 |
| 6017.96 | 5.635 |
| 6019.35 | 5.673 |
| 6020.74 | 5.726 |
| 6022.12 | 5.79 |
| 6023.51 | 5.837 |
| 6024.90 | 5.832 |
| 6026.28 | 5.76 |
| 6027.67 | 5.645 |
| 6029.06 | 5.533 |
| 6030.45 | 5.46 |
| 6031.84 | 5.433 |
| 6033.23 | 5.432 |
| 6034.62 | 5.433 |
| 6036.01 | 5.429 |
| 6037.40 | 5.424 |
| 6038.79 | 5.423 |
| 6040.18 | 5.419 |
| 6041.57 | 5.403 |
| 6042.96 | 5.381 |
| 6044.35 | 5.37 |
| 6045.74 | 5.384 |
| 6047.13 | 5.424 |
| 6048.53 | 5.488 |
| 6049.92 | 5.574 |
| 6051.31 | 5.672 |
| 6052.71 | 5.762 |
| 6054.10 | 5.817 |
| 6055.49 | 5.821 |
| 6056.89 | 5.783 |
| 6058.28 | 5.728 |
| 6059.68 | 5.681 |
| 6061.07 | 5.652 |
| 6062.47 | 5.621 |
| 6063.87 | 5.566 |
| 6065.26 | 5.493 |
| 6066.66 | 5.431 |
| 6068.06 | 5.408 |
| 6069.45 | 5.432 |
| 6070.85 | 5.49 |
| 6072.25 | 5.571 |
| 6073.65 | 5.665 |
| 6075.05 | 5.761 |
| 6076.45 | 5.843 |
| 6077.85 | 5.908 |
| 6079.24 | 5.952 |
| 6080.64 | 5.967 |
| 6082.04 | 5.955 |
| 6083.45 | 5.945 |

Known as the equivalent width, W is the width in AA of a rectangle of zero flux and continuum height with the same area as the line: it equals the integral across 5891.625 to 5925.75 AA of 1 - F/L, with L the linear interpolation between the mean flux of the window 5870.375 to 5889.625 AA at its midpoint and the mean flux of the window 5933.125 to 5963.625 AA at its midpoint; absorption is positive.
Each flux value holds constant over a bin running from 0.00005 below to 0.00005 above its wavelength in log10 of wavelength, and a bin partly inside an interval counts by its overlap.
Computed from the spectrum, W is 1.13 AA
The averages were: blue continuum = 5.09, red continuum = 5.4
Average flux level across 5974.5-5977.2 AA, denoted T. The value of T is 5.51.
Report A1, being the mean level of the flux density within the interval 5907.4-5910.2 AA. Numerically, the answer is 5.06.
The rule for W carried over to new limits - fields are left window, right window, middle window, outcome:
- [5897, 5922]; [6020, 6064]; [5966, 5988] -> -0.8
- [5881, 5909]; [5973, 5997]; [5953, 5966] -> -0.7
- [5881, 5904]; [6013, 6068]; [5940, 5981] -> -3.7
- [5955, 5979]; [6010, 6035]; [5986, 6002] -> 1.2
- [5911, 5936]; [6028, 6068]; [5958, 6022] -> 1.2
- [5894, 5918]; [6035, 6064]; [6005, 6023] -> -0.3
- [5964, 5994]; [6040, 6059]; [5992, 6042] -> 1.4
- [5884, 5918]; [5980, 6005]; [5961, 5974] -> -1.3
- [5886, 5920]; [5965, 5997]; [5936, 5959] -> -0.7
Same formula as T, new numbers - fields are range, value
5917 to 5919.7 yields 5.4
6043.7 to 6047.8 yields 5.4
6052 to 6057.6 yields 5.8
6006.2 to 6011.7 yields 5.4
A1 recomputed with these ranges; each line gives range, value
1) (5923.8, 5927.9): 5.58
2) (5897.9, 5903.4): 4.81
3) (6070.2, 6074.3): 5.57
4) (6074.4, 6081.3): 5.89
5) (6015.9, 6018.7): 5.62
